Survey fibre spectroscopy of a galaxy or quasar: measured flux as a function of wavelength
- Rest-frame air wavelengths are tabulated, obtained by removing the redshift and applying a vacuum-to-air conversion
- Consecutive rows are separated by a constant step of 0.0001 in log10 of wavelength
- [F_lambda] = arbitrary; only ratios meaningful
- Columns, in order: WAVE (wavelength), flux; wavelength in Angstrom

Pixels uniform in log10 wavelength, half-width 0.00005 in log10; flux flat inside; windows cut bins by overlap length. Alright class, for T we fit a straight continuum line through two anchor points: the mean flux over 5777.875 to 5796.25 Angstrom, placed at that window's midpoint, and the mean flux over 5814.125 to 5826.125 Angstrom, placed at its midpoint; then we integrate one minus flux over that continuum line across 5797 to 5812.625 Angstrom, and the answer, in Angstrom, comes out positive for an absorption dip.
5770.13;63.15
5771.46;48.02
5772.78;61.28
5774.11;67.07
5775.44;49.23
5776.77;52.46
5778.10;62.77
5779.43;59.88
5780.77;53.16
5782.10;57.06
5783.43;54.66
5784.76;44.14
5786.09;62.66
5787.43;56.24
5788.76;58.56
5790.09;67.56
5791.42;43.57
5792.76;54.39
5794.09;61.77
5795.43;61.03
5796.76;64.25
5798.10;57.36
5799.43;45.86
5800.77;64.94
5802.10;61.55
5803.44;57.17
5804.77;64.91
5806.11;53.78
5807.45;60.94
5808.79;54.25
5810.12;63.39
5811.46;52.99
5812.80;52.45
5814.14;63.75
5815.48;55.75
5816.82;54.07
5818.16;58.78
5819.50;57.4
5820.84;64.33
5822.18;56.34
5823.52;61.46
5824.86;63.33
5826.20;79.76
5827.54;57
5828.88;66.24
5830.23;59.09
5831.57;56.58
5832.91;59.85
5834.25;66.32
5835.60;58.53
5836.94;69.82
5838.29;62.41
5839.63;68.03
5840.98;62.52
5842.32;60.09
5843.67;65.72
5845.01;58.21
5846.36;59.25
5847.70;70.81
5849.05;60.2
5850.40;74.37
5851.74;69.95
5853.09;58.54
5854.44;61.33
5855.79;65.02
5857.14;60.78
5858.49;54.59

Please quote 0.2 Angstrom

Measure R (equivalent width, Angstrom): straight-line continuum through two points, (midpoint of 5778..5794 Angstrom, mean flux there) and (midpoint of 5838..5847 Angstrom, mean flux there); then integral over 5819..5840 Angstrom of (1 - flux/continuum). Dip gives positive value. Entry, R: -0.7 Angstrom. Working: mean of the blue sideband 56.2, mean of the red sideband 62.3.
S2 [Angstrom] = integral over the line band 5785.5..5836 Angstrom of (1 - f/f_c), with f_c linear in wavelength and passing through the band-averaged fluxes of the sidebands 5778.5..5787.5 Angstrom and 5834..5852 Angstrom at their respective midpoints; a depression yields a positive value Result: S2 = 0.20 Angstrom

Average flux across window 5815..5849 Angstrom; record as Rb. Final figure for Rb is 62.1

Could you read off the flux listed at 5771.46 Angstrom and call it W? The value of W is 48.02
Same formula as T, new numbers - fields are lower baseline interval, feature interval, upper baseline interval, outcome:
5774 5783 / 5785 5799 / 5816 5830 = 0.03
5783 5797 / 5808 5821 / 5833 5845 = 0.61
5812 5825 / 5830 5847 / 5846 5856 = 0.12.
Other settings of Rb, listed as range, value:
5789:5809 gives 58.3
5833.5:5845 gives 63.8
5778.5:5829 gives 58.5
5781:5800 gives 56.4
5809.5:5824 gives 58.2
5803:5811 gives 59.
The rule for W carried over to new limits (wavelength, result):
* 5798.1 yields 57.36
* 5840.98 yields 62.52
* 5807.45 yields 60.94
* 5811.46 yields 52.99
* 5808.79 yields 54.25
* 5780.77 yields 53.16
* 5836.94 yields 69.82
